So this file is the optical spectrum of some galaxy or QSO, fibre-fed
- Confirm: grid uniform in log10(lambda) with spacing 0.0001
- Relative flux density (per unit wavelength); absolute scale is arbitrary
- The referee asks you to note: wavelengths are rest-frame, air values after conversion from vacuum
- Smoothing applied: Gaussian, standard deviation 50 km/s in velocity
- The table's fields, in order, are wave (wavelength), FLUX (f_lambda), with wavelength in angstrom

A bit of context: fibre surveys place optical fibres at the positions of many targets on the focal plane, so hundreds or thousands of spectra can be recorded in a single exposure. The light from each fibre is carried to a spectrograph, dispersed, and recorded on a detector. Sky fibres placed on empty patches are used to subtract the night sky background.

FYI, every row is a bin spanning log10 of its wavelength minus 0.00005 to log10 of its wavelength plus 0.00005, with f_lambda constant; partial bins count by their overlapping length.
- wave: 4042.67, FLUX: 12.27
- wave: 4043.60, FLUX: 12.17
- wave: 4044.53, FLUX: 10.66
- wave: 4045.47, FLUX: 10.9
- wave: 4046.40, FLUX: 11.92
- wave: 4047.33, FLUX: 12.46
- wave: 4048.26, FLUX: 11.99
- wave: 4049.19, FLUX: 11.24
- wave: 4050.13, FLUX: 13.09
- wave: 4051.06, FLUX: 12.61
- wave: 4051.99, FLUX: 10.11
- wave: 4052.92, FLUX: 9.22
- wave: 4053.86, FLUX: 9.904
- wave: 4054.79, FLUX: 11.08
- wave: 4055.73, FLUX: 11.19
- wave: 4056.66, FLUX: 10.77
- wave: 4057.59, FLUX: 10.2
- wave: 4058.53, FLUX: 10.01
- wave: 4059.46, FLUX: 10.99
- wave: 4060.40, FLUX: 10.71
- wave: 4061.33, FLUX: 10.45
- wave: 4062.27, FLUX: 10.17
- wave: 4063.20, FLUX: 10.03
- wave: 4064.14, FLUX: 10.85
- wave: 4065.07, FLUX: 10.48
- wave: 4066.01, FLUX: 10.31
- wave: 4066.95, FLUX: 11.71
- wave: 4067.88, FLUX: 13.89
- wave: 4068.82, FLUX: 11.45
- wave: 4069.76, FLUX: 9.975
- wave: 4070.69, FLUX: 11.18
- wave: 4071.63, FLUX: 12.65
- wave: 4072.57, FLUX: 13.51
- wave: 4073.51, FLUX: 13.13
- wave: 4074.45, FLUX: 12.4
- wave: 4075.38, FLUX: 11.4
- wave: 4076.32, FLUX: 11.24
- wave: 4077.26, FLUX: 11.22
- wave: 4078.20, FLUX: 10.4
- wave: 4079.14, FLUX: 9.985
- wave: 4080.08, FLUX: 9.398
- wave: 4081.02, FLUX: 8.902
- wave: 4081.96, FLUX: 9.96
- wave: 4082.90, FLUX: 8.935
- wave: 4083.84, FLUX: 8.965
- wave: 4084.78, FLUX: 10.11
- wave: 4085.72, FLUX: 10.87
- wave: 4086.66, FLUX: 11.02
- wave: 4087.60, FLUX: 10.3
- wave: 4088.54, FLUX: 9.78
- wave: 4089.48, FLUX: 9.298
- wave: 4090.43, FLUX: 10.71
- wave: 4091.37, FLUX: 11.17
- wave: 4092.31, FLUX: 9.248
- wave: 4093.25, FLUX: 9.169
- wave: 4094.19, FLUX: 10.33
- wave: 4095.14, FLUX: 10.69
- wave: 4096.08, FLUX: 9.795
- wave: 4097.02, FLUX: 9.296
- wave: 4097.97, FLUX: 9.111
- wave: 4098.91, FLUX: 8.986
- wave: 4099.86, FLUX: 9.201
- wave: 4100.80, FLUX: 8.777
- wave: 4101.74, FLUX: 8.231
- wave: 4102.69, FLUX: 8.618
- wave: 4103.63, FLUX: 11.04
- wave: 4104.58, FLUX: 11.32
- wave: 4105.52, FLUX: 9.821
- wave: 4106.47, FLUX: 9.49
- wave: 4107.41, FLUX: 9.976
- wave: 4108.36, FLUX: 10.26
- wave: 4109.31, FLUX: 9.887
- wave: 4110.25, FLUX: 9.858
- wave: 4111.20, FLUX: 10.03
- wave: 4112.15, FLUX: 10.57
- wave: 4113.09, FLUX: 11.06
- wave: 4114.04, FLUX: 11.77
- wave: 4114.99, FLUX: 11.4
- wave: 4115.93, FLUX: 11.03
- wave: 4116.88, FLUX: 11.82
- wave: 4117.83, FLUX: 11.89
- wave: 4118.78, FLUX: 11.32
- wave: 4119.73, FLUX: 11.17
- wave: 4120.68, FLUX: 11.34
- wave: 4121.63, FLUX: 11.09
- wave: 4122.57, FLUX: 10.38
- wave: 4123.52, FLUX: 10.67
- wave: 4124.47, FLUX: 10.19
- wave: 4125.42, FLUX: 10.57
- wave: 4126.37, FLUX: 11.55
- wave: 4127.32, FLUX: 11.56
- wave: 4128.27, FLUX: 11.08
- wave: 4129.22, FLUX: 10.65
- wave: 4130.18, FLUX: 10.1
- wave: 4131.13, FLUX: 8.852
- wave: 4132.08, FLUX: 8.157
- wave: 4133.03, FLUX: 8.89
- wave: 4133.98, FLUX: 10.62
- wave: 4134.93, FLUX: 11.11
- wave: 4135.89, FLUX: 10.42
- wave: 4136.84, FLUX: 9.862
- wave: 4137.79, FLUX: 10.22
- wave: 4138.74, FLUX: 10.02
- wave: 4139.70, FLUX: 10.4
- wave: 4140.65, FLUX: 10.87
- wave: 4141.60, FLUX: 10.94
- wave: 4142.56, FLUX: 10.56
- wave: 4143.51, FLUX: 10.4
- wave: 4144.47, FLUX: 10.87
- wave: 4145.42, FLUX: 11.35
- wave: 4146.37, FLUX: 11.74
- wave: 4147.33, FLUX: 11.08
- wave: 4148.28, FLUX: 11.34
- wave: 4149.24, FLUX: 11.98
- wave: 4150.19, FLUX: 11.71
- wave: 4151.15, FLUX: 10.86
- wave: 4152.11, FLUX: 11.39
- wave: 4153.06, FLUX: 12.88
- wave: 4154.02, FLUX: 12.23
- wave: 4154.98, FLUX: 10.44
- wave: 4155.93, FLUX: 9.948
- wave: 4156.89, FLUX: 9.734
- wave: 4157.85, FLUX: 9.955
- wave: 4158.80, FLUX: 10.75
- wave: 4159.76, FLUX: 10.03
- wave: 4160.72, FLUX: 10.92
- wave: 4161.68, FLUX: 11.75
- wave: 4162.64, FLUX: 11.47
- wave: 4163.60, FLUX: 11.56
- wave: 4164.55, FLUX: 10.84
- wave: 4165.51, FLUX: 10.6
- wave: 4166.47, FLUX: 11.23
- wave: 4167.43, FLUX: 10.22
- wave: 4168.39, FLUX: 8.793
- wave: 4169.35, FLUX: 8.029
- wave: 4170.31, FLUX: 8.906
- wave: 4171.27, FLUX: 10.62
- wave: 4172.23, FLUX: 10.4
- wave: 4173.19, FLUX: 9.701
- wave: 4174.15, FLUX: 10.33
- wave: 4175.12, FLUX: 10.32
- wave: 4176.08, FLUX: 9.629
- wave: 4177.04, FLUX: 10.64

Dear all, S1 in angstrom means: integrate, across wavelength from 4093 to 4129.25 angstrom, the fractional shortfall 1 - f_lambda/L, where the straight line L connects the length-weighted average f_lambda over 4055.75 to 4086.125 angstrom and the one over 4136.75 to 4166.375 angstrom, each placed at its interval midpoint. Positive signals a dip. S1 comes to 1.7 angstrom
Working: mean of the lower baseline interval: 10.8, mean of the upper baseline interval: 10.9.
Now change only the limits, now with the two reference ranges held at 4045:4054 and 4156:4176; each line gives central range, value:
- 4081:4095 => 1.3 angstrom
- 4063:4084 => 0.3 angstrom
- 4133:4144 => 0.1 angstrom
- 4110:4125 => -0.3 angstrom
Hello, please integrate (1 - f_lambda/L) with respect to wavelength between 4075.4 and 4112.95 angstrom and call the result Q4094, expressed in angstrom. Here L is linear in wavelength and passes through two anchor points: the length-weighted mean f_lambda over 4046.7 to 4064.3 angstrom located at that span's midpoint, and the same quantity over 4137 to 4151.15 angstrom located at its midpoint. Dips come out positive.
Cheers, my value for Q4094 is 3.4 angstrom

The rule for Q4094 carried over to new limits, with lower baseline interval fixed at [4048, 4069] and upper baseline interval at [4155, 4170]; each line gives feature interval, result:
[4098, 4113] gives 1.3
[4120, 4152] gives -0.4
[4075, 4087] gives 0.7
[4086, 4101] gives 1.3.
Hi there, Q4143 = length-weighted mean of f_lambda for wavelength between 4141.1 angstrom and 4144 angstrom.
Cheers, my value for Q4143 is 10.6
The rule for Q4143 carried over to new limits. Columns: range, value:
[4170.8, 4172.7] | 10.5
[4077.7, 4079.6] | 10.2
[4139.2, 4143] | 10.7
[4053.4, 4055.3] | 10.5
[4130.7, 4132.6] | 8.52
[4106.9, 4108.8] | 10.1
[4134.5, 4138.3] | 10.4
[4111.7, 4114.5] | 11.2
